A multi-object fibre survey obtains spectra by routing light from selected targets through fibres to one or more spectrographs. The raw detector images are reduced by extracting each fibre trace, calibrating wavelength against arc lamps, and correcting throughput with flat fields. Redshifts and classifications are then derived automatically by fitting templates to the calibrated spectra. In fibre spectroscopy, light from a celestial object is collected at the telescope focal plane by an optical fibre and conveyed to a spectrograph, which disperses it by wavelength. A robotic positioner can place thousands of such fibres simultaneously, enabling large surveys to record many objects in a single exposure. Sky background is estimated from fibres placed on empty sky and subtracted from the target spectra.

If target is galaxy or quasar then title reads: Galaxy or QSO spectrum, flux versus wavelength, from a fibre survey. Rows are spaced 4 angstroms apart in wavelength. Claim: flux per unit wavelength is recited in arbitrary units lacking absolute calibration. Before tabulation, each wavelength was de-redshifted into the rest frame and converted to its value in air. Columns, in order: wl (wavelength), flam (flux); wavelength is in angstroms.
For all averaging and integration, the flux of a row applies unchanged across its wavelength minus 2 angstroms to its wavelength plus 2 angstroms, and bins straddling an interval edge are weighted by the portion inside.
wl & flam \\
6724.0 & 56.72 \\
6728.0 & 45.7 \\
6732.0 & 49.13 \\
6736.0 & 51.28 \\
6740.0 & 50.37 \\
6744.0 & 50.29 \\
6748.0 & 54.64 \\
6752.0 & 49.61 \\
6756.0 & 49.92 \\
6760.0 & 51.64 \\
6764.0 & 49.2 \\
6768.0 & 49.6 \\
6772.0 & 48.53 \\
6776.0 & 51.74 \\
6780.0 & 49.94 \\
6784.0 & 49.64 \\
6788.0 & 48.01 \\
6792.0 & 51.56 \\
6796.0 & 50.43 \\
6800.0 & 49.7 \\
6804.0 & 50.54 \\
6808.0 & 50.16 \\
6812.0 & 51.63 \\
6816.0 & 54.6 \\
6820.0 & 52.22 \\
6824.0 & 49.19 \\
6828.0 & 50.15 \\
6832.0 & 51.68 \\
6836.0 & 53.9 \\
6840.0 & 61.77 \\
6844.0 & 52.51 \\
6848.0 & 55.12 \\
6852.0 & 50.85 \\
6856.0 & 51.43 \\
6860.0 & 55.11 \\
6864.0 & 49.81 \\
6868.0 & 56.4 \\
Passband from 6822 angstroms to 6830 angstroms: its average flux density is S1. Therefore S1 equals 49.7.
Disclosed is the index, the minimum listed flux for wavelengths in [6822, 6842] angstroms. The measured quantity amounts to 49.19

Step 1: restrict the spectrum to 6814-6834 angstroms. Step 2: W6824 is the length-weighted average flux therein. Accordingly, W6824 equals 51.6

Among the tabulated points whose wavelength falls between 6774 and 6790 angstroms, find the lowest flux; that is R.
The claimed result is 48.01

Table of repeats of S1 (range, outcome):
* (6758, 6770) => 50.1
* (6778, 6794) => 49.8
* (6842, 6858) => 52.5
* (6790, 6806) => 50.6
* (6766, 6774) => 49.1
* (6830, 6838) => 52.8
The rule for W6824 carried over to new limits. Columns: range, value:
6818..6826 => 50.7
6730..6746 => 50.3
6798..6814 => 50.5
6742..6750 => 52.5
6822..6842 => 53.3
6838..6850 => 56.5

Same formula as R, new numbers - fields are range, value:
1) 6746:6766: 49.2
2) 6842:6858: 50.85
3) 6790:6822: 49.7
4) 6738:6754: 49.61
